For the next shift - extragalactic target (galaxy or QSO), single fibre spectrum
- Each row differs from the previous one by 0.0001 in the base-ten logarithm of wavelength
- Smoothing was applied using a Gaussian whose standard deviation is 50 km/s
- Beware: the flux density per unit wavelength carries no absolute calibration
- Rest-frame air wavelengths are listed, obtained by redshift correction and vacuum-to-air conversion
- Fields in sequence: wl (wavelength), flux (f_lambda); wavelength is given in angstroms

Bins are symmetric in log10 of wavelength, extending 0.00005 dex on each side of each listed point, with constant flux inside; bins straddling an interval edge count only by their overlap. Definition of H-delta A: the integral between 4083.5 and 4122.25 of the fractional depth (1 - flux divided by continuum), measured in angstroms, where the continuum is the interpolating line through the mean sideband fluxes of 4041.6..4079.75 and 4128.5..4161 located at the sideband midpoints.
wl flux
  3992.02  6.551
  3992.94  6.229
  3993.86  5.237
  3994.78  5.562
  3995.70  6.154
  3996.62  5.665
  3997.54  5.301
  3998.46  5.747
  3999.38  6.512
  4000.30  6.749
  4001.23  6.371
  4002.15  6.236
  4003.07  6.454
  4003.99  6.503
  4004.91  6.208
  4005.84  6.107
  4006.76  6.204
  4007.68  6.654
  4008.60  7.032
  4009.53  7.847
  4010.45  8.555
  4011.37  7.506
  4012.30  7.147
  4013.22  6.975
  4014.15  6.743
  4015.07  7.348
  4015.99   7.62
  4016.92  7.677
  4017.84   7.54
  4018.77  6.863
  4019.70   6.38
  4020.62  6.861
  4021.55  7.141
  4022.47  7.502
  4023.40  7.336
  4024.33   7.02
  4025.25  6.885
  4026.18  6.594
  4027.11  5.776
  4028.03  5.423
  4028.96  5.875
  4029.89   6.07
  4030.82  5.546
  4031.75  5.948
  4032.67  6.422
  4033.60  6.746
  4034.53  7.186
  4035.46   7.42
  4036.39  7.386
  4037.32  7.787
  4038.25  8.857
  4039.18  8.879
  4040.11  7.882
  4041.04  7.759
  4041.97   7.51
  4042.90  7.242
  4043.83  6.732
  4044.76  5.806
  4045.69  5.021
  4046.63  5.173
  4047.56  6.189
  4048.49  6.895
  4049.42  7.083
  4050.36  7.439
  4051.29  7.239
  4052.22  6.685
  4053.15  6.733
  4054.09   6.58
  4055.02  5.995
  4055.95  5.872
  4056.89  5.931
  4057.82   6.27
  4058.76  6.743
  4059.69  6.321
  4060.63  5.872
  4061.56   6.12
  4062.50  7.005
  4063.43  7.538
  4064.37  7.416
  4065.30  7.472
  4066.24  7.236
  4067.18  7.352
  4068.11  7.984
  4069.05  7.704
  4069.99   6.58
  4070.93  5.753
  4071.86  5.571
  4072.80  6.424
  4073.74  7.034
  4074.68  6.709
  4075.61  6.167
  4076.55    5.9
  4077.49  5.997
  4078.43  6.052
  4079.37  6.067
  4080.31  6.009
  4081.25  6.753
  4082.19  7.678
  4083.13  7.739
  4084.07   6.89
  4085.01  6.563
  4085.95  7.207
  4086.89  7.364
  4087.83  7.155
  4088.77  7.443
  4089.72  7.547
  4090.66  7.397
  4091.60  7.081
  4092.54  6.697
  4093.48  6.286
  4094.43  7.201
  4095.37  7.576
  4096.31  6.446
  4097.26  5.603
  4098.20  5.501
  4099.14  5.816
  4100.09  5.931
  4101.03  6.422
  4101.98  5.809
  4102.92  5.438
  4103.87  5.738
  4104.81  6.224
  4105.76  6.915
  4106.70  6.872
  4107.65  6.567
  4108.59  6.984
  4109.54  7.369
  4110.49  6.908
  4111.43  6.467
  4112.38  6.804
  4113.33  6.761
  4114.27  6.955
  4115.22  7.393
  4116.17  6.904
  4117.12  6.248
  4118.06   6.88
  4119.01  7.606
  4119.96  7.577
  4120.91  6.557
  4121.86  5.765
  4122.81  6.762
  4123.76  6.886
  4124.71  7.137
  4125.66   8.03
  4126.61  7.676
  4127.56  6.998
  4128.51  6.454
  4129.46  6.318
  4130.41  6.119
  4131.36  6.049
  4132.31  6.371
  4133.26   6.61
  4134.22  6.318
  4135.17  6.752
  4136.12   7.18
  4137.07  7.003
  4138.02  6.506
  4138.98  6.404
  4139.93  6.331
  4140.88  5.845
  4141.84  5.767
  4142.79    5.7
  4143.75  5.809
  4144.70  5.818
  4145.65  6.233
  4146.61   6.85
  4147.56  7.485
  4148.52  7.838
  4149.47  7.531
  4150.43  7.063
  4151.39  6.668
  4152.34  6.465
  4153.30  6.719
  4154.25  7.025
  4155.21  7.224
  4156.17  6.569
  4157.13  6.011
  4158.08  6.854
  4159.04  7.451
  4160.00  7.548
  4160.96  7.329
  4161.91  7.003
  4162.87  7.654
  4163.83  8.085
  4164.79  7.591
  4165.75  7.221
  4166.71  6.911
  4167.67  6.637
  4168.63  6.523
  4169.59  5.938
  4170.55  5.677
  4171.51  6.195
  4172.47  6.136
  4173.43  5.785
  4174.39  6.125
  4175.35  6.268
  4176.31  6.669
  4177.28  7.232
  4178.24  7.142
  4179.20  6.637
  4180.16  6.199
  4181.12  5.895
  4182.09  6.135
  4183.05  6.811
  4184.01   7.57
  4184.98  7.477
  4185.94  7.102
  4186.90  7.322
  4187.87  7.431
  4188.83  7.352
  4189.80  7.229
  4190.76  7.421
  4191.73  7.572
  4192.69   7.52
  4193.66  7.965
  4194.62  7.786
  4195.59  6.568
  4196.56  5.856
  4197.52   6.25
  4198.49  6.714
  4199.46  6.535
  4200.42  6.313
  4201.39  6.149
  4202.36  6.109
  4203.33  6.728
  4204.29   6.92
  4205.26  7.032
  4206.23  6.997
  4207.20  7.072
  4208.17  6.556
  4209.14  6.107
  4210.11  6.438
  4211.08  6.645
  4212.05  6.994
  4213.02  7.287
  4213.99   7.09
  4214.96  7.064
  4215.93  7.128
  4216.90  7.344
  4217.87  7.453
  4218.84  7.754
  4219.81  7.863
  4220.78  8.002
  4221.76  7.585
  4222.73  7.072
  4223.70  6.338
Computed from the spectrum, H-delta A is -0.6 angstroms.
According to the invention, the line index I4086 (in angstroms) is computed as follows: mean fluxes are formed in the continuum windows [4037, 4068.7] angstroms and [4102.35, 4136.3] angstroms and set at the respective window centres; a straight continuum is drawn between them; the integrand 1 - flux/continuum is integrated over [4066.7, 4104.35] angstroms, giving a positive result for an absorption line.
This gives 1.1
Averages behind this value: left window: 6.9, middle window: 6.61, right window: 6.73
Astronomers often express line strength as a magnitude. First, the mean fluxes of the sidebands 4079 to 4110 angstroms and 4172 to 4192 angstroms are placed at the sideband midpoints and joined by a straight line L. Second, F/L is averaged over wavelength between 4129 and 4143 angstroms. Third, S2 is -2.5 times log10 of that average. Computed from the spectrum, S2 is 0.063 mag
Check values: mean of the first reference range 6.68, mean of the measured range 6.37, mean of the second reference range 6.83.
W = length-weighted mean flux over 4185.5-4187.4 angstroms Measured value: 7.21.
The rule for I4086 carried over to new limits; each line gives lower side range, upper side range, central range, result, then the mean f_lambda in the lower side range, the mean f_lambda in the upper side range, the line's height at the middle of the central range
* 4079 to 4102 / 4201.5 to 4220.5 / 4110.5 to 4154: 0.76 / 6.75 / 6.97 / 6.83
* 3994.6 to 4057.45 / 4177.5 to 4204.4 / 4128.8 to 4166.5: 0.54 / 6.74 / 6.89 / 6.85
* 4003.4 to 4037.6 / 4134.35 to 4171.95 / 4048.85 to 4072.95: 0.32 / 6.85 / 6.75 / 6.82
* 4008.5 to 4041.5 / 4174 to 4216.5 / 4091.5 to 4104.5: 1.42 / 7.1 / 6.85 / 6.99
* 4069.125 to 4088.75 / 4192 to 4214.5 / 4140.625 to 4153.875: 0.27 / 6.62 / 6.77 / 6.71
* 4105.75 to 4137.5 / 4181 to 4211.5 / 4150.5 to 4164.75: -0.44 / 6.83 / 6.87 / 6.85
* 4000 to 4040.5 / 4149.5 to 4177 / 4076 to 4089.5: 0.16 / 6.94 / 6.78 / 6.87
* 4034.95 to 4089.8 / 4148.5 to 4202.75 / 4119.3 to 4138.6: 0.24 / 6.84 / 6.85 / 6.85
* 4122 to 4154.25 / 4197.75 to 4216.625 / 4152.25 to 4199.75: -1.25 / 6.65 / 6.73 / 6.7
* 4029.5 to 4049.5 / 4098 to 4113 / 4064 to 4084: -0.36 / 6.89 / 6.38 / 6.62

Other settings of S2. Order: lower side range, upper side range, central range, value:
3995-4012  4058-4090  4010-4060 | -0.03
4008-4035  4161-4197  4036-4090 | 0.01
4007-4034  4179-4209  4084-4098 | -0.01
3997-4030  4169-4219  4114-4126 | -0.03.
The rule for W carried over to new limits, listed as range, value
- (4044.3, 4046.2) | 5.39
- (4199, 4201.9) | 6.33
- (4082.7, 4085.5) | 7.06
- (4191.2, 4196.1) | 7.46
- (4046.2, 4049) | 6.13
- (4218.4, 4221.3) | 7.86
